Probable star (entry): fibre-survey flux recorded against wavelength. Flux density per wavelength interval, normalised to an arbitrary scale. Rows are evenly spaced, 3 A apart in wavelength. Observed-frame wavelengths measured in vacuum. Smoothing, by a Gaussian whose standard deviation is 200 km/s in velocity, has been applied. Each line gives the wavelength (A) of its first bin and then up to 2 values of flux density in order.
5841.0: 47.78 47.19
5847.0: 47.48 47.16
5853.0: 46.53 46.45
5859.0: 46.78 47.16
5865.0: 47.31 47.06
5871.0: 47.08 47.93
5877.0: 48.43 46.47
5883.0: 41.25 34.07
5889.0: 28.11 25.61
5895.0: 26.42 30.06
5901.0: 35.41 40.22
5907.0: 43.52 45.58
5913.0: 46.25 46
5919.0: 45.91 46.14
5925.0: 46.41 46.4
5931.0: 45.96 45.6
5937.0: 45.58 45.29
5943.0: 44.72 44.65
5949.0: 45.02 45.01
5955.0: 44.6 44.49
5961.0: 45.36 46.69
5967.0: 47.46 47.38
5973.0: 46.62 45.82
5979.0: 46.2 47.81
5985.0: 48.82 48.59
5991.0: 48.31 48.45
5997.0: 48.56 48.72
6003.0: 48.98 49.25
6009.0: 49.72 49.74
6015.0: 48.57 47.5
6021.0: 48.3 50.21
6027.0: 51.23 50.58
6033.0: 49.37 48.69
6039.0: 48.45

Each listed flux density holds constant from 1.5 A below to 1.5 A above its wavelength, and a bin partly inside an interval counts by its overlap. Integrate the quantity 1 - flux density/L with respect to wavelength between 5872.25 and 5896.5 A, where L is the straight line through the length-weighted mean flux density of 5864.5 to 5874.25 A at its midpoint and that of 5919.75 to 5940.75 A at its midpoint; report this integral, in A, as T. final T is 5.0 A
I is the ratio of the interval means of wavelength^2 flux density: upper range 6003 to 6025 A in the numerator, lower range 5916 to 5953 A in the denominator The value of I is 1.10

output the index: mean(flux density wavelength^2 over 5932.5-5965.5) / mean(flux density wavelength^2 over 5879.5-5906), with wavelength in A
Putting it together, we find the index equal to 1.36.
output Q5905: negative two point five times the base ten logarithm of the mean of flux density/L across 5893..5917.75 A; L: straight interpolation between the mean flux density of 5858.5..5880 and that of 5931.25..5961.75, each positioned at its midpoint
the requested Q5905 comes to 0.19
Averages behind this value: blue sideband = 47.4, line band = 39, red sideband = 45.1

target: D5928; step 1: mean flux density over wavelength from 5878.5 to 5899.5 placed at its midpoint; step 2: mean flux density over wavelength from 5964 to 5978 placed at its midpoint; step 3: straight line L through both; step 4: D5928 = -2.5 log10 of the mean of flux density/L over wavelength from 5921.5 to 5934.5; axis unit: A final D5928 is -0.165 mag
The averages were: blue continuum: 33.1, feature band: 46.1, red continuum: 46.8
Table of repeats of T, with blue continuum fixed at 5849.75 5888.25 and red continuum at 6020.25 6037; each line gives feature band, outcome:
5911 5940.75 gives 0.6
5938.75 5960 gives 1.2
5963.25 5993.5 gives 0.6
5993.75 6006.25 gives 0.1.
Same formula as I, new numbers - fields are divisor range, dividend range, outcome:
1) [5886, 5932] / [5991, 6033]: 1.28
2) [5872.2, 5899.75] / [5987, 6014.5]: 1.39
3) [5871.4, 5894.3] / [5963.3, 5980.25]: 1.24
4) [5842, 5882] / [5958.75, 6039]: 1.07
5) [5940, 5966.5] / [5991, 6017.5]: 1.10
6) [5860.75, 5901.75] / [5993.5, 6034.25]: 1.31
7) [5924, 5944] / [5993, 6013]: 1.10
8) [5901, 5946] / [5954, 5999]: 1.07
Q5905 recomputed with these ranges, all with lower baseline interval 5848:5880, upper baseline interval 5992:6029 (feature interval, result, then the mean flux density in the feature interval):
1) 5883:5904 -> 0.45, 31.5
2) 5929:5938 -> 0.05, 45.8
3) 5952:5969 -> 0.06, 45.7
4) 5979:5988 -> 0.02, 48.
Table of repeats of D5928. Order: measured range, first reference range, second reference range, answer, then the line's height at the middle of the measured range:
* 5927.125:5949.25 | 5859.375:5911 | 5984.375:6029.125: -0.03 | 44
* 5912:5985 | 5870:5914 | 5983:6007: -0.04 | 44.3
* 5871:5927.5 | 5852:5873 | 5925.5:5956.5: 0.14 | 46.2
